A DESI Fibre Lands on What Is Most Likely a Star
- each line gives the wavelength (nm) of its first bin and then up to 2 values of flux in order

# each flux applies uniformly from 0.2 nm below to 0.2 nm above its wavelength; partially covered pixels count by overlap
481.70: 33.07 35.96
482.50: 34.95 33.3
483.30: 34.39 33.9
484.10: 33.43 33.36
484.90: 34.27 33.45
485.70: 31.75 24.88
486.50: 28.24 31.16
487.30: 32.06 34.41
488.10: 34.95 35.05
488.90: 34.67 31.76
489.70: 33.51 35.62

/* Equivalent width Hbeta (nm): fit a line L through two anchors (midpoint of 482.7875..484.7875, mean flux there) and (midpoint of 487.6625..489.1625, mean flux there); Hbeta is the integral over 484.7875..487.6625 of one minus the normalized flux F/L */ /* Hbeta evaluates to 0.277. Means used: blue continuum 33.7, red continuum 34.7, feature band 30.9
